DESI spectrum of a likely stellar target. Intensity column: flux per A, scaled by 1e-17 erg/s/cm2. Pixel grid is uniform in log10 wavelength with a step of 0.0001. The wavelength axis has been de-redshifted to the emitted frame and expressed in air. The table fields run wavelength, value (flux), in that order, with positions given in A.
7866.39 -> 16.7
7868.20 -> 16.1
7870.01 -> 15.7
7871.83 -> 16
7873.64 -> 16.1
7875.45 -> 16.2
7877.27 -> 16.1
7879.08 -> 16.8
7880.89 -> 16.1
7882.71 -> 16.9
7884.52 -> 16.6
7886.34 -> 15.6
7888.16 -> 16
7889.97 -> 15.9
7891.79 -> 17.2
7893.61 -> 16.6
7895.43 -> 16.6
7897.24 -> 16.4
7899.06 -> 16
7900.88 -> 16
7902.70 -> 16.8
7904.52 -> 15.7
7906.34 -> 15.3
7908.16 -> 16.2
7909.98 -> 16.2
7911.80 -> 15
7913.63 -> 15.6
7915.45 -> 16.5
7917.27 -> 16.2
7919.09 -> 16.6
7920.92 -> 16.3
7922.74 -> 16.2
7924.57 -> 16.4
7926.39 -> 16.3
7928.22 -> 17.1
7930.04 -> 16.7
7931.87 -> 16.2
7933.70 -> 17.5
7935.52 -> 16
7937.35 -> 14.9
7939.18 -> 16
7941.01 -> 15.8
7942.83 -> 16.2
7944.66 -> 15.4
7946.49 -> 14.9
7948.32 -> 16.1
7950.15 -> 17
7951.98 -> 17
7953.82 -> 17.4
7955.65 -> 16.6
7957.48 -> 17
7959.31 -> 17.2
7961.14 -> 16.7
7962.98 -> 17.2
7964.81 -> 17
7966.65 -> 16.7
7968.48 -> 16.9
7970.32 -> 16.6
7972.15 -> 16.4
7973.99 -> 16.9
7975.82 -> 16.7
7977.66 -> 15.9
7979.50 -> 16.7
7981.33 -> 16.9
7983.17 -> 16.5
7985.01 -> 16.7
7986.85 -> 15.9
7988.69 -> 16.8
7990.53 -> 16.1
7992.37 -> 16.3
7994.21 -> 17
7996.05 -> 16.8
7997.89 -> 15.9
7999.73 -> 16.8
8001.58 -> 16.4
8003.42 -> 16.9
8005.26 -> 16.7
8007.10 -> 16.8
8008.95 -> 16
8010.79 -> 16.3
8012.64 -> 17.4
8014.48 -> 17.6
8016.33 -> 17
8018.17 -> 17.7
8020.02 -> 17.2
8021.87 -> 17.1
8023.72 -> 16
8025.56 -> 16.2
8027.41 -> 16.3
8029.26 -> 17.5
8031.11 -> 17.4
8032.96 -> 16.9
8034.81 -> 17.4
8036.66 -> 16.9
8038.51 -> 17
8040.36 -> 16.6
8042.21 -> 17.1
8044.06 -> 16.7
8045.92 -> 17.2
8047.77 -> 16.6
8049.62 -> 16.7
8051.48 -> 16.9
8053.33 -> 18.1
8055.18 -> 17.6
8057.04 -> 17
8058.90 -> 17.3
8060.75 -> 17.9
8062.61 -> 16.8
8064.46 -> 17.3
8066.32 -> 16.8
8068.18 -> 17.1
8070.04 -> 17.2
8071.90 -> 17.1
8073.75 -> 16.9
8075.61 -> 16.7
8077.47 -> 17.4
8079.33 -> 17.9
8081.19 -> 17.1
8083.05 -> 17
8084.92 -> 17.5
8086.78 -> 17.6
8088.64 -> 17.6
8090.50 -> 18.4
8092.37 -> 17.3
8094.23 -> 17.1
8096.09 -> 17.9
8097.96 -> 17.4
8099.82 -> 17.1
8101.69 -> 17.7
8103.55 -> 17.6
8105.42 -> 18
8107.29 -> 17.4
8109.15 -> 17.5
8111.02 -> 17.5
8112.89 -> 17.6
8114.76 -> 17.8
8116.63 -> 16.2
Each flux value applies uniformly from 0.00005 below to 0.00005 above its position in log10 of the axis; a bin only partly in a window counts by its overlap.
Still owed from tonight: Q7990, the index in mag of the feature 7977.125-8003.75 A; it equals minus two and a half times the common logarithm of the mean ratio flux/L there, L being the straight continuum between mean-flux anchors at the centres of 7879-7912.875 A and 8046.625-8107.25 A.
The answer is 0.018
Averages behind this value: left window 16.2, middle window 16.5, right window 17.3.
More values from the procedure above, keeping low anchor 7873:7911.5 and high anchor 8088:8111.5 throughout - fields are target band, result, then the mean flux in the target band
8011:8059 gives 0.01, 17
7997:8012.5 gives 0.03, 16.5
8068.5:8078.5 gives 0.02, 17.1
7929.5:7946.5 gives 0.04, 16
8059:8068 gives 0.01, 17.2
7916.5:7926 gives 0.01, 16.3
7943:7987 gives 0.01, 16.6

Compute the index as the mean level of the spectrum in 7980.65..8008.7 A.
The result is 16.5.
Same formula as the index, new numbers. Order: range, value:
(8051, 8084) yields 17.2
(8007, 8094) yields 17.1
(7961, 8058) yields 16.8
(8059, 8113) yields 17.4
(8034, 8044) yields 17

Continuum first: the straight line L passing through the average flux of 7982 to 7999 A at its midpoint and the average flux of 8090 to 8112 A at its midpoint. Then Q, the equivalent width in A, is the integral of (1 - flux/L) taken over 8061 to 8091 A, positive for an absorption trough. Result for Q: 0.1 A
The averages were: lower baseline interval 16.5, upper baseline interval 17.6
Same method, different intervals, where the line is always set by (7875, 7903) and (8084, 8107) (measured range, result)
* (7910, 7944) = 0.81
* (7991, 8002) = 0.31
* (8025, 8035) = 0.15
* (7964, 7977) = 0.09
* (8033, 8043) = 0.15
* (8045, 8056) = 0.09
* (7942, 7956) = 0.34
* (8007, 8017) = 0.14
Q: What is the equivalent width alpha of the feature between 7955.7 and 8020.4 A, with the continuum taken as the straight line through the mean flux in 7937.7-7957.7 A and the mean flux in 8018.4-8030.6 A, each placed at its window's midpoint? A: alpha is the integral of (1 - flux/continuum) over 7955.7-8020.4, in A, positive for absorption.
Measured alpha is -0.8 A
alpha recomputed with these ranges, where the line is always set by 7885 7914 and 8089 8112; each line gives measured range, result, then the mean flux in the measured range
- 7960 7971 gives -0.2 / 16.9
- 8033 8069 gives 0.2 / 17.1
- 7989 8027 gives 0.4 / 16.7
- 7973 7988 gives 0.1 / 16.5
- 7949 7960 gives -0.3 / 17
